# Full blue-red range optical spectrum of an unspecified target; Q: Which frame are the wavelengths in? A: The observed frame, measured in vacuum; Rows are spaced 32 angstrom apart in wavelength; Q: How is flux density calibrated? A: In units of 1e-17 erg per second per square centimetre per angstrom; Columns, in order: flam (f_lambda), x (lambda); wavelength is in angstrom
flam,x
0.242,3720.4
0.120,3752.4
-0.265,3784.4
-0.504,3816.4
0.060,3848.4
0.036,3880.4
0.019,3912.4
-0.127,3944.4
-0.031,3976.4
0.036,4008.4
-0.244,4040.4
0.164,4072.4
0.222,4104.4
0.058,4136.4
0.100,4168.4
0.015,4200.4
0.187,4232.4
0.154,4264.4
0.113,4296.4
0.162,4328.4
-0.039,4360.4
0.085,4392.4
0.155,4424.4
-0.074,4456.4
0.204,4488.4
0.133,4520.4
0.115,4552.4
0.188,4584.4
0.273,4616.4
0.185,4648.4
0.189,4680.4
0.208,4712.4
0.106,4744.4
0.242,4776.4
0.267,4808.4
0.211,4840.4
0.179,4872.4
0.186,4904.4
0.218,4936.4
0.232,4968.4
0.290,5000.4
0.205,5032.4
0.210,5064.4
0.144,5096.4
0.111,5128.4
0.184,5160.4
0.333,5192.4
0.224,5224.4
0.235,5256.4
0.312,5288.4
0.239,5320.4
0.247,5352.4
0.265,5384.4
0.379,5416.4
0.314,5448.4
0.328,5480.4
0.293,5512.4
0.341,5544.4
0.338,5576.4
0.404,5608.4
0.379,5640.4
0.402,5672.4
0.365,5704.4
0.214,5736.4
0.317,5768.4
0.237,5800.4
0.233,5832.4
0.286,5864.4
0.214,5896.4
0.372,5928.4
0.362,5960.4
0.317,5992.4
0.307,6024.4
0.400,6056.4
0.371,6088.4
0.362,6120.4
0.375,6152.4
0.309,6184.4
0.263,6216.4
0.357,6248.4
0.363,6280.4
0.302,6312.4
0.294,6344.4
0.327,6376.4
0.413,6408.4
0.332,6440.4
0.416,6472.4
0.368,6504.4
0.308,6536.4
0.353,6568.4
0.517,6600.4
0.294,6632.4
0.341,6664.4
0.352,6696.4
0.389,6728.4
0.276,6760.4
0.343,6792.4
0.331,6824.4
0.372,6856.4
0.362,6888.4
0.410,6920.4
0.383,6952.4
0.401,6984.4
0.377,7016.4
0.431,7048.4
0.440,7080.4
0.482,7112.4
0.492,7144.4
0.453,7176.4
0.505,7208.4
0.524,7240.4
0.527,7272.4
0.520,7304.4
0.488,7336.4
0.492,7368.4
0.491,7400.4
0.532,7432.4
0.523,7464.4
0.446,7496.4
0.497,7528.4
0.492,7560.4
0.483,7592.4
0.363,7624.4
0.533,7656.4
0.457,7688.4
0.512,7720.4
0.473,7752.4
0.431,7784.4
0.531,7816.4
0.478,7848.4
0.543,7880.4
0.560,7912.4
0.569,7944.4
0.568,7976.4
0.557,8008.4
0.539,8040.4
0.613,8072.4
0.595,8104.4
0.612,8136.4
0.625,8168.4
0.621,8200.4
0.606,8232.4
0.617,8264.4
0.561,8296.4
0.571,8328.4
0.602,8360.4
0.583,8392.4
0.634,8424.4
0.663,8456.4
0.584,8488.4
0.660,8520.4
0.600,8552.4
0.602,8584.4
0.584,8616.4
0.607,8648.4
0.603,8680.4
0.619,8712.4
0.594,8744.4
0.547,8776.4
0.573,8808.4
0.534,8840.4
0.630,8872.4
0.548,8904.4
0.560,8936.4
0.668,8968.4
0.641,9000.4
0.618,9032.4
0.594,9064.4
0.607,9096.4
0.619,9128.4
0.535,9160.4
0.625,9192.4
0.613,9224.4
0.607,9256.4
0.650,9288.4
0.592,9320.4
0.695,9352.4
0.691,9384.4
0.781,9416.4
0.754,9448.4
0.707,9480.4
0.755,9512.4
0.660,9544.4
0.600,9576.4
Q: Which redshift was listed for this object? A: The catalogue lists 0.770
